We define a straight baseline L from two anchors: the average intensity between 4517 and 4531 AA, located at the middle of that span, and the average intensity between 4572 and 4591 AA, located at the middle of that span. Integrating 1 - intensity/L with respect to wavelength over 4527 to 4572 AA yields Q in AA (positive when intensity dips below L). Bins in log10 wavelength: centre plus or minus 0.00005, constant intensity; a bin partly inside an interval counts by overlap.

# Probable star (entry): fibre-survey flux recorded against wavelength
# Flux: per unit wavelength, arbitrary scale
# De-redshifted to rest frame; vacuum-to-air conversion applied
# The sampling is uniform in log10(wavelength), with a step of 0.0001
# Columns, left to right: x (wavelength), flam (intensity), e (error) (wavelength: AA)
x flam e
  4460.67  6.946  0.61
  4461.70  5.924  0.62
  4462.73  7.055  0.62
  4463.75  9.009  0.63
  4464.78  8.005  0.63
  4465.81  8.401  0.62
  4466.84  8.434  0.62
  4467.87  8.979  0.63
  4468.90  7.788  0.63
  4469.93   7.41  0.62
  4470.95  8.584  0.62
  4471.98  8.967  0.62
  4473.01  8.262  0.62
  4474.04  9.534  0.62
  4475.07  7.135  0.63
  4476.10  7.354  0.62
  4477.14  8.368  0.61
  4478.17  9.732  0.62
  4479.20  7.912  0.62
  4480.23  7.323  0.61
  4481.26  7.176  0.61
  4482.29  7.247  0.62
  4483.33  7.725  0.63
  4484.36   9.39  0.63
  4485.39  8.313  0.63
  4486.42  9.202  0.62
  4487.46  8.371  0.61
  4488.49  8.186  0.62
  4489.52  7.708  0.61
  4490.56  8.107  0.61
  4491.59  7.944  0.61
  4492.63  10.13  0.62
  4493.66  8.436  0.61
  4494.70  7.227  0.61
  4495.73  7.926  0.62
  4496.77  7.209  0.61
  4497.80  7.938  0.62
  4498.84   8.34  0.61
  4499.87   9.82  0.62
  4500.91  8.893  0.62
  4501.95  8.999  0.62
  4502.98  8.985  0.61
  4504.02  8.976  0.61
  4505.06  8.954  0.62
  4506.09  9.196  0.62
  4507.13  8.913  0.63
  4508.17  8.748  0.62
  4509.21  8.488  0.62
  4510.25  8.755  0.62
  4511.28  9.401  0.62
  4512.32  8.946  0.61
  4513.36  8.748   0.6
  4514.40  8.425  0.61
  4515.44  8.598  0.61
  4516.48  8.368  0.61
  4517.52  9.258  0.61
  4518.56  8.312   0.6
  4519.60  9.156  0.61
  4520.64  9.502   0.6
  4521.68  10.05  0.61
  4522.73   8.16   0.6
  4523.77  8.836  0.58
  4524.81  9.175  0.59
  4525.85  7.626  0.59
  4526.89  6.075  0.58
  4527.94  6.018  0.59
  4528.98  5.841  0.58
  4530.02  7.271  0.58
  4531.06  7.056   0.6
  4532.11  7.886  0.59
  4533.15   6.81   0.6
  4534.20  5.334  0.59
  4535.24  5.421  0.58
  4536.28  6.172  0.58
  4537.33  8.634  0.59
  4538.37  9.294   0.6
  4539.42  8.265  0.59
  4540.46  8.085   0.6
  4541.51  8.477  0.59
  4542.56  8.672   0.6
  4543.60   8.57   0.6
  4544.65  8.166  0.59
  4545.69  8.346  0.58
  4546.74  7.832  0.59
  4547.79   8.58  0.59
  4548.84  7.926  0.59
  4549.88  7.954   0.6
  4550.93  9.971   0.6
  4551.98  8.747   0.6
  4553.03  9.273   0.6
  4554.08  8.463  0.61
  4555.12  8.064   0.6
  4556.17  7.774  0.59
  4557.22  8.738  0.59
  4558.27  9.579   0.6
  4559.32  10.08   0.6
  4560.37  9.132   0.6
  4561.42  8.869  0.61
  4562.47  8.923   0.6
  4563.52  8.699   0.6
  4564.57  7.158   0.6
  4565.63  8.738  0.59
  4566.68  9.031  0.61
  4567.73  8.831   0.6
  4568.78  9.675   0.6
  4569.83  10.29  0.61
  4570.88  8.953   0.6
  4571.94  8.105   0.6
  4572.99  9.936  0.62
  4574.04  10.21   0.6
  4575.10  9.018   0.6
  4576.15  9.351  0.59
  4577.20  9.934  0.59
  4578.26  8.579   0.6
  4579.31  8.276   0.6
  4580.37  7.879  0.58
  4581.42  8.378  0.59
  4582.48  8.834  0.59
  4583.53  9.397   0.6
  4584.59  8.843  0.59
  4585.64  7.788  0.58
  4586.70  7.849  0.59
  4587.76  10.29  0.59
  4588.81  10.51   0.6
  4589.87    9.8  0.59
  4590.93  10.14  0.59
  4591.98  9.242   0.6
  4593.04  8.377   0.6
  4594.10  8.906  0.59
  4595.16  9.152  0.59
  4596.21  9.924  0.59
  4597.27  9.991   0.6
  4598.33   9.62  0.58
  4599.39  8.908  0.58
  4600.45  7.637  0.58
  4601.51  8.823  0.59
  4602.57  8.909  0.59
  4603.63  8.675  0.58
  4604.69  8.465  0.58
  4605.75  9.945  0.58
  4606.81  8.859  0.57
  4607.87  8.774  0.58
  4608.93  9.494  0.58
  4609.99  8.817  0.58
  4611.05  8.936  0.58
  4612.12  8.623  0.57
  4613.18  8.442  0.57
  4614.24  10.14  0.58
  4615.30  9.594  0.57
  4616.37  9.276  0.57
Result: 1.8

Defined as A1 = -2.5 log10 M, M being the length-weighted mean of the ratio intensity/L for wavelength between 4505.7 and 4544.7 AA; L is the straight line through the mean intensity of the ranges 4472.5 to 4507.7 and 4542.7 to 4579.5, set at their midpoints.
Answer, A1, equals 0.064 mag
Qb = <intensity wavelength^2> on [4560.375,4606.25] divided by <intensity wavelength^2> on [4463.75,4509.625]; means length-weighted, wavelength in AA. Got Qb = 1.1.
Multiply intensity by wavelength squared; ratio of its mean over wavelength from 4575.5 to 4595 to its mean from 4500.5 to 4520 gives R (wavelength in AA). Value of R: 1.05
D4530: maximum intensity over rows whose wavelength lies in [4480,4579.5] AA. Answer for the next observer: 10.29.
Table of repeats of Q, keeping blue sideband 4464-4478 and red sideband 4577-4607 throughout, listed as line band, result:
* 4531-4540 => 1.5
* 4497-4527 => -0.8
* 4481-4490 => 0.2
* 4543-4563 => 0.2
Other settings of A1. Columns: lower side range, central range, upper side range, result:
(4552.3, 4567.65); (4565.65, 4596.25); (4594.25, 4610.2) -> -0.03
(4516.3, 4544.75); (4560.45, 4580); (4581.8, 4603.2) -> -0.04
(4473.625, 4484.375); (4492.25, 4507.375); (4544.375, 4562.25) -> -0.06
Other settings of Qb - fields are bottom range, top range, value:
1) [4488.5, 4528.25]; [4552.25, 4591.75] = 1.08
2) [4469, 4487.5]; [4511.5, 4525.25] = 1.10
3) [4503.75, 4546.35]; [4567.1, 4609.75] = 1.15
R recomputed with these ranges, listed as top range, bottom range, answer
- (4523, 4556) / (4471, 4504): 0.96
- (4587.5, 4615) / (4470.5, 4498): 1.18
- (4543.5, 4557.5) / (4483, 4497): 1.04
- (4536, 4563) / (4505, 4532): 1.04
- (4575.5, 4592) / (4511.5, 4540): 1.18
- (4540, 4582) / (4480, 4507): 1.08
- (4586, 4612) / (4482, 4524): 1.10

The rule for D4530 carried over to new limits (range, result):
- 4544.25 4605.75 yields 10.51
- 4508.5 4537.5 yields 10.05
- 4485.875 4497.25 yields 10.13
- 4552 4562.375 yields 10.08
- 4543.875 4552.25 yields 9.971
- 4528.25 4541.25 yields 9.294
